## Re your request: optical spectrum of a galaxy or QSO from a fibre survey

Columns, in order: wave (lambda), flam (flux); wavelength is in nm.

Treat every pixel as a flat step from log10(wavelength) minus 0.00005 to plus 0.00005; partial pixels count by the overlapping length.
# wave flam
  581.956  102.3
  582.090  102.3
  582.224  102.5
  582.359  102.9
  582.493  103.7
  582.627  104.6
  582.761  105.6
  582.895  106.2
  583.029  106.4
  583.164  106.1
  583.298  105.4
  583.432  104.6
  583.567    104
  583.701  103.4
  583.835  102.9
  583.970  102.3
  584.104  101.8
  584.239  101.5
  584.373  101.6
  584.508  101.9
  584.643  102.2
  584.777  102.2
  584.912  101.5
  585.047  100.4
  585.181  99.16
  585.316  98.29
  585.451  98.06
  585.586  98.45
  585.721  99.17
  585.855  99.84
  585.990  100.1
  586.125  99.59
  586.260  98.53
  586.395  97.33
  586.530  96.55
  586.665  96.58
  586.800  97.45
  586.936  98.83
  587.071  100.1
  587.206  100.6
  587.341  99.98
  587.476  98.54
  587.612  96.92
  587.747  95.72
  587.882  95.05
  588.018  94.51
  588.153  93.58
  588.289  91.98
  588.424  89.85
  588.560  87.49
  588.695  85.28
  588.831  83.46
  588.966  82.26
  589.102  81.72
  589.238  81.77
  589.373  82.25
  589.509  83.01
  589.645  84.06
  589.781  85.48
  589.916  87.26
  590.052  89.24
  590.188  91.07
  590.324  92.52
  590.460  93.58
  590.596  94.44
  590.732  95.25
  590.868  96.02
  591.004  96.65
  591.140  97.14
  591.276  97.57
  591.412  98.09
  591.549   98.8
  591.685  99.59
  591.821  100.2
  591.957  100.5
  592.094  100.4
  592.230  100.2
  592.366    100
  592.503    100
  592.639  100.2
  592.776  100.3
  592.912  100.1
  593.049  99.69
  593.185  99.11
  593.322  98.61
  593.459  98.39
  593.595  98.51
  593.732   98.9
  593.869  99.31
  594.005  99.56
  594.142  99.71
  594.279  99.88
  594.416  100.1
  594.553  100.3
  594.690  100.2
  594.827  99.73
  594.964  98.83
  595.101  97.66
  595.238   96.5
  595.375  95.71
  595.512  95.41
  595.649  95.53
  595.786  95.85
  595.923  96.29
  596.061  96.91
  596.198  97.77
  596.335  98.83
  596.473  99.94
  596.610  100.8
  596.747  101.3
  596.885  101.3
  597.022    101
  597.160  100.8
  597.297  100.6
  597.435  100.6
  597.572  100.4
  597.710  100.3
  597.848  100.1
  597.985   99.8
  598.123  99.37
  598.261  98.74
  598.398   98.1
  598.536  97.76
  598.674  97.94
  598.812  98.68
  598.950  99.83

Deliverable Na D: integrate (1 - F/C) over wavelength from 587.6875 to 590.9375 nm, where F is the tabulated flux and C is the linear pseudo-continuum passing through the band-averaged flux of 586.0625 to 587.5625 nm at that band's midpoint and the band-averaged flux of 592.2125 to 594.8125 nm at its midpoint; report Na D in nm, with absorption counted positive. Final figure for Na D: 0.32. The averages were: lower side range 98.5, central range 89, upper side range 99.6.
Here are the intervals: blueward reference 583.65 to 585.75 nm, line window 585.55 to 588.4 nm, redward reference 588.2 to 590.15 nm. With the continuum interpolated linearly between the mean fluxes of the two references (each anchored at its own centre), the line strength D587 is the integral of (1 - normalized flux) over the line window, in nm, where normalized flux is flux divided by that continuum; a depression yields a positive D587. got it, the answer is -0.13 nm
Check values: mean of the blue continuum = 101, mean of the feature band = 97.5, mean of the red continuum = 85.5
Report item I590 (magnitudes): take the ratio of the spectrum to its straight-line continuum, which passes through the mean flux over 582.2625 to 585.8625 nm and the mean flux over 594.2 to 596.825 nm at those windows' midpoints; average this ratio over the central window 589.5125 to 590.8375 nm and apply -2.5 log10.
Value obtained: 0.12 mag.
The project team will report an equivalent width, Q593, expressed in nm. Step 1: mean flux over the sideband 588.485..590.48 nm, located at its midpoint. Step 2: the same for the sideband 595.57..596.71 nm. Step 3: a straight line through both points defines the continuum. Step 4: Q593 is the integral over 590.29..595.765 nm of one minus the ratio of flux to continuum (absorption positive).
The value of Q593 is -0.37 nm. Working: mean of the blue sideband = 85.9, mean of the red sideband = 97.9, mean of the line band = 98.3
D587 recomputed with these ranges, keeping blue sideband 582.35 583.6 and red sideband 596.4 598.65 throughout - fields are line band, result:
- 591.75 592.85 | 0.017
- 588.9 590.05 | 0.213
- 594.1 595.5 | 0.031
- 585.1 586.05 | 0.047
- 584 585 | 0.026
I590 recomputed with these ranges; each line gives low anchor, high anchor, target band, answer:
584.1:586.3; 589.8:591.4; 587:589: 0.04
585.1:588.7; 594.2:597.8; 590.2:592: 0.01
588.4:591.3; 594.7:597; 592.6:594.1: -0.06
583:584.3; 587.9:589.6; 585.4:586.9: -0.03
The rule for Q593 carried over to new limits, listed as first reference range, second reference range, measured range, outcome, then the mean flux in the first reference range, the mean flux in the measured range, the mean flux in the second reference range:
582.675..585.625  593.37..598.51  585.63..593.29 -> 0.47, 102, 94.8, 99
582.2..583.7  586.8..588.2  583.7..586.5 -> 0.02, 105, 100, 97.4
